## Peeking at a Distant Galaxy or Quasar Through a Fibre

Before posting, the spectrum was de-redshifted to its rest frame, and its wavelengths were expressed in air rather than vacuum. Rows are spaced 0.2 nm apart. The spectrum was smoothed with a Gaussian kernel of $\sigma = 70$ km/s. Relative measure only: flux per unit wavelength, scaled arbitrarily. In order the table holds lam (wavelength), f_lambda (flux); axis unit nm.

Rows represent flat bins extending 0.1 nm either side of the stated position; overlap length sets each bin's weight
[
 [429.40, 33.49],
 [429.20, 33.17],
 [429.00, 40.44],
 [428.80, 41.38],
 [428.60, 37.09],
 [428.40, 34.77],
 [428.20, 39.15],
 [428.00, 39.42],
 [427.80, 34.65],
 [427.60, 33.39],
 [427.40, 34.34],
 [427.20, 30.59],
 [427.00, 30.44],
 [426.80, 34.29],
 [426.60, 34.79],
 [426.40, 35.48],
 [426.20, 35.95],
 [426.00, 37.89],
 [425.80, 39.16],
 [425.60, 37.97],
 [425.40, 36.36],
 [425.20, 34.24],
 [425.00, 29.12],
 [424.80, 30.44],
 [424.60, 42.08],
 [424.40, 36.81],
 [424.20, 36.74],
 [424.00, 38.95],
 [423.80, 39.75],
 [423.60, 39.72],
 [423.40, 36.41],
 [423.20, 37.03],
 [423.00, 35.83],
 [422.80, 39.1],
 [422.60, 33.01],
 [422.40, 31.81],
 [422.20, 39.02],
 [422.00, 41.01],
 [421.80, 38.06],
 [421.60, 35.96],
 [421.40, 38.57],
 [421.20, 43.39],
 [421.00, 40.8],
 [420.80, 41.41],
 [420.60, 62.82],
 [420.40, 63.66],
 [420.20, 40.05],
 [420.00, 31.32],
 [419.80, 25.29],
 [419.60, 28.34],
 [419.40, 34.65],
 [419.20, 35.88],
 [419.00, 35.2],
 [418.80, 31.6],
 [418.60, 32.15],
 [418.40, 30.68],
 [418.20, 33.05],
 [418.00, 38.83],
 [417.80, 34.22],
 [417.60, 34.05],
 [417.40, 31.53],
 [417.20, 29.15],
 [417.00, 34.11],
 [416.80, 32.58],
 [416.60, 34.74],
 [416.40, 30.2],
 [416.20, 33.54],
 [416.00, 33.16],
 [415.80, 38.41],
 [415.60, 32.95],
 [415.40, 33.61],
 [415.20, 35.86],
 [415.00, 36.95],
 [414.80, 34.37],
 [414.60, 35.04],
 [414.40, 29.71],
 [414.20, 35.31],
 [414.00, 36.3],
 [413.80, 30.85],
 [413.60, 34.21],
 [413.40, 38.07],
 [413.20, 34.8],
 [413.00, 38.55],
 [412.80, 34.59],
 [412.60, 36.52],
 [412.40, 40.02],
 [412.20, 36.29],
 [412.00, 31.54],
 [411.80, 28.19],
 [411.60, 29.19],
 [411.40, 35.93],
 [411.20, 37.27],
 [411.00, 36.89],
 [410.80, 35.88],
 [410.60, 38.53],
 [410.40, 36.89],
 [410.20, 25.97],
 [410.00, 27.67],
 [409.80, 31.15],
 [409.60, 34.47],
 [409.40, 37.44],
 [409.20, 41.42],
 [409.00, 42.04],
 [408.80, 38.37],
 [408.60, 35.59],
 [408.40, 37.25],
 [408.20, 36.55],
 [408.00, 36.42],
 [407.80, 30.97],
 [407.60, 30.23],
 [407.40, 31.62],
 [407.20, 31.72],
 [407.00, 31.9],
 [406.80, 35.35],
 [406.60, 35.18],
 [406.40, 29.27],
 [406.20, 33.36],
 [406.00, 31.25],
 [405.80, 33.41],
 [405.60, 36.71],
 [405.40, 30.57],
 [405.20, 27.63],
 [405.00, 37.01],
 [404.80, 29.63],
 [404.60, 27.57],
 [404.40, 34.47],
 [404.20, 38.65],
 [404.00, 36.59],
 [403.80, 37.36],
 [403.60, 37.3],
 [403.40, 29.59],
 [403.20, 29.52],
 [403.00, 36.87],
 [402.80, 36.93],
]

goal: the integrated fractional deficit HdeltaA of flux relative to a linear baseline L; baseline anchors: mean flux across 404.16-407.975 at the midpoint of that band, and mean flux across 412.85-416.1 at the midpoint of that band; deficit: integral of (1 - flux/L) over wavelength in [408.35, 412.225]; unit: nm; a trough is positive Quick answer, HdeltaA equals -0.138 nm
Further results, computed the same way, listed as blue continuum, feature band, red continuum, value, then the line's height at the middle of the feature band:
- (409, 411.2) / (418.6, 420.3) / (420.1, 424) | 0.294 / 39.6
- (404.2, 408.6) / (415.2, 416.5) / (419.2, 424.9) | 0.091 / 36.4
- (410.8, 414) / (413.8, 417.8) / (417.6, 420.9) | 0.267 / 36.1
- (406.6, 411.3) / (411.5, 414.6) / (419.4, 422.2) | 0.213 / 36.8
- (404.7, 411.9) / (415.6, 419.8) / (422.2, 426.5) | 0.268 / 35.4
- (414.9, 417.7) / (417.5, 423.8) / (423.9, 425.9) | -0.471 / 34.9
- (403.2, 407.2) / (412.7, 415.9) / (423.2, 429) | -0.045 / 34.5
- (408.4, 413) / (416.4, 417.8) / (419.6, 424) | 0.187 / 37.6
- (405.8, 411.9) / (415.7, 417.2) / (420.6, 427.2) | 0.091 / 35.7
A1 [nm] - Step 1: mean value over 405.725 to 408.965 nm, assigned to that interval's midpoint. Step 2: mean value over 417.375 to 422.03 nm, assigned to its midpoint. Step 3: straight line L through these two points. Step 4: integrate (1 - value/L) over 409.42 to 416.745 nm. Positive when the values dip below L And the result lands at 0.27 nm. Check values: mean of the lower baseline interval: 33.8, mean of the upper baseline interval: 37.7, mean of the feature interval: 34.3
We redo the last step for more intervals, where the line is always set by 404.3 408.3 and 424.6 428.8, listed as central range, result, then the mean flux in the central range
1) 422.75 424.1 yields -0.12 nm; 38.1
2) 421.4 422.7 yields -0.07 nm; 36.6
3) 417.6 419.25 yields 0.01 nm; 33.9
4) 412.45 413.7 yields -0.11 nm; 36.3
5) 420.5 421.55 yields -0.32 nm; 44.9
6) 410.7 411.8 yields -0.04 nm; 34.4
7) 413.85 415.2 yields -0.04 nm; 34.6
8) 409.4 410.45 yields 0.05 nm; 31.6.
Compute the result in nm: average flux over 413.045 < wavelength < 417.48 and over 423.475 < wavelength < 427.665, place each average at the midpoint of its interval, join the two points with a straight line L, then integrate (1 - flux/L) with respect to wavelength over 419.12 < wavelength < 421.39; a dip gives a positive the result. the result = -0.38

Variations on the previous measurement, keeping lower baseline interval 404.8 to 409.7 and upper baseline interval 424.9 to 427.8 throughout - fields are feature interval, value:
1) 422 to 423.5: -0.080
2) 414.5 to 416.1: -0.029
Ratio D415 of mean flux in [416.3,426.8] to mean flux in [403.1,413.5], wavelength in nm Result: 1.1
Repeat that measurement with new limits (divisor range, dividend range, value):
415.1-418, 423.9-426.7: 1.07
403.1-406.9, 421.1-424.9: 1.13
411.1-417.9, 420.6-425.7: 1.11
